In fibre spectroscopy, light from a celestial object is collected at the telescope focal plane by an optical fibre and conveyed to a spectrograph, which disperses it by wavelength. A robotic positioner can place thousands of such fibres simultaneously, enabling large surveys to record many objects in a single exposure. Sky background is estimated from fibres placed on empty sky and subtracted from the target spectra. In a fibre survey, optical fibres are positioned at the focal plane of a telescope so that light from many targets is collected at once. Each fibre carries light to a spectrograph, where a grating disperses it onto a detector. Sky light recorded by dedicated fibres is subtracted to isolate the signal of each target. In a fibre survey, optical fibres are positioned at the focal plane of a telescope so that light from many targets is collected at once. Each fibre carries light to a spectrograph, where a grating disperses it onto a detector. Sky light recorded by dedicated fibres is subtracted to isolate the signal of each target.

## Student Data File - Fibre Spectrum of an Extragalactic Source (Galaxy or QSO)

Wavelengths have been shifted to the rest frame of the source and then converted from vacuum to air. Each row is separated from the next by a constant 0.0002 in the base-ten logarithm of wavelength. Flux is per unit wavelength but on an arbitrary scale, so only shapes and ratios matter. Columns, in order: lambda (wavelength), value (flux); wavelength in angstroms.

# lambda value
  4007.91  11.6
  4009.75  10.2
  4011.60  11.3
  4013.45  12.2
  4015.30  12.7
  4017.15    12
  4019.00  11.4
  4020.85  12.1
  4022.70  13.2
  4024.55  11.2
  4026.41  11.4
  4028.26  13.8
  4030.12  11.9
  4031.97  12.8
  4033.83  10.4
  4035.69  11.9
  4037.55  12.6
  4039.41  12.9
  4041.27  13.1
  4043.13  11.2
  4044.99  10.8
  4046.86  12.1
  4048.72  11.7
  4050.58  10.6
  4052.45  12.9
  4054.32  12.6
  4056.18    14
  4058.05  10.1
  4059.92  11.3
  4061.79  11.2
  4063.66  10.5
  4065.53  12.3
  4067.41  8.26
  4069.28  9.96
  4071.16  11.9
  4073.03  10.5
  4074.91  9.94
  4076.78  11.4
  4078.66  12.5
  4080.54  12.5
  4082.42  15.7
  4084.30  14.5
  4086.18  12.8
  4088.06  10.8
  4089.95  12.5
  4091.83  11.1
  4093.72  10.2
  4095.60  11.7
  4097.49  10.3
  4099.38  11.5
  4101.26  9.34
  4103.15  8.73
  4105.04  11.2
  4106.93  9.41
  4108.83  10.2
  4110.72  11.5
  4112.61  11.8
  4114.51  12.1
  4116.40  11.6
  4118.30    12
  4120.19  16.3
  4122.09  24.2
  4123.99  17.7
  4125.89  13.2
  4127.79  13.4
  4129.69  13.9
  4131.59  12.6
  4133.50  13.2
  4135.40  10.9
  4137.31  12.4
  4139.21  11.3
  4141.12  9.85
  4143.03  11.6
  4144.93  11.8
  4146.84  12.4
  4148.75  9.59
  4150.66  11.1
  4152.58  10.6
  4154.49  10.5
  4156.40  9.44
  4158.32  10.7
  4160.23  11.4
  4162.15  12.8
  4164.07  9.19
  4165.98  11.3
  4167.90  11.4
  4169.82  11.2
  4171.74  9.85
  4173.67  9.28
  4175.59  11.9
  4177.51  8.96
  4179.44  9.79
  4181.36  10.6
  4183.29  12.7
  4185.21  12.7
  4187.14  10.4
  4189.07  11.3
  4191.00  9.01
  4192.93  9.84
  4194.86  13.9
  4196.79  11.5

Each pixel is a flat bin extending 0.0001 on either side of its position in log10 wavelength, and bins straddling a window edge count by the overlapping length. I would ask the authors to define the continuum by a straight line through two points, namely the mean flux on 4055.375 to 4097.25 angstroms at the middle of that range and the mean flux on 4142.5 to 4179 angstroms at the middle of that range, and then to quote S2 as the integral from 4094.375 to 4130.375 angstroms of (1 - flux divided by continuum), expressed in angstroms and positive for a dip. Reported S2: -4.5 angstroms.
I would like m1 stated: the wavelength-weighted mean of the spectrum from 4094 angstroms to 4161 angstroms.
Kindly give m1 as 12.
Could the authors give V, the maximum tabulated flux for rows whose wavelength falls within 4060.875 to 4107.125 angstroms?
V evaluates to 15.7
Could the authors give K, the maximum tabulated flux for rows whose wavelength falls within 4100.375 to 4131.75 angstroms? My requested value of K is 24.2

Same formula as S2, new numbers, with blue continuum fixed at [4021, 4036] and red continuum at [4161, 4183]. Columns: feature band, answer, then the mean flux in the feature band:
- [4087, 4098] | 0.28 angstroms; 11.1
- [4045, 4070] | 0.97 angstroms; 11.3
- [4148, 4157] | 0.45 angstroms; 10.3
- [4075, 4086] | -1.40 angstroms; 13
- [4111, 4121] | -1.28 angstroms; 12.6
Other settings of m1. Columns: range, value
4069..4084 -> 12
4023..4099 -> 11.8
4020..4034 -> 12.2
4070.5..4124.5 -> 12.2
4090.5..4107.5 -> 10.5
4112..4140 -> 13.8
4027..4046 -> 12.1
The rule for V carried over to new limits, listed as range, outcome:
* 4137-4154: 12.4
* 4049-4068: 14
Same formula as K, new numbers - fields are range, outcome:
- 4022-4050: 13.8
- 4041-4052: 13.1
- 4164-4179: 11.9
